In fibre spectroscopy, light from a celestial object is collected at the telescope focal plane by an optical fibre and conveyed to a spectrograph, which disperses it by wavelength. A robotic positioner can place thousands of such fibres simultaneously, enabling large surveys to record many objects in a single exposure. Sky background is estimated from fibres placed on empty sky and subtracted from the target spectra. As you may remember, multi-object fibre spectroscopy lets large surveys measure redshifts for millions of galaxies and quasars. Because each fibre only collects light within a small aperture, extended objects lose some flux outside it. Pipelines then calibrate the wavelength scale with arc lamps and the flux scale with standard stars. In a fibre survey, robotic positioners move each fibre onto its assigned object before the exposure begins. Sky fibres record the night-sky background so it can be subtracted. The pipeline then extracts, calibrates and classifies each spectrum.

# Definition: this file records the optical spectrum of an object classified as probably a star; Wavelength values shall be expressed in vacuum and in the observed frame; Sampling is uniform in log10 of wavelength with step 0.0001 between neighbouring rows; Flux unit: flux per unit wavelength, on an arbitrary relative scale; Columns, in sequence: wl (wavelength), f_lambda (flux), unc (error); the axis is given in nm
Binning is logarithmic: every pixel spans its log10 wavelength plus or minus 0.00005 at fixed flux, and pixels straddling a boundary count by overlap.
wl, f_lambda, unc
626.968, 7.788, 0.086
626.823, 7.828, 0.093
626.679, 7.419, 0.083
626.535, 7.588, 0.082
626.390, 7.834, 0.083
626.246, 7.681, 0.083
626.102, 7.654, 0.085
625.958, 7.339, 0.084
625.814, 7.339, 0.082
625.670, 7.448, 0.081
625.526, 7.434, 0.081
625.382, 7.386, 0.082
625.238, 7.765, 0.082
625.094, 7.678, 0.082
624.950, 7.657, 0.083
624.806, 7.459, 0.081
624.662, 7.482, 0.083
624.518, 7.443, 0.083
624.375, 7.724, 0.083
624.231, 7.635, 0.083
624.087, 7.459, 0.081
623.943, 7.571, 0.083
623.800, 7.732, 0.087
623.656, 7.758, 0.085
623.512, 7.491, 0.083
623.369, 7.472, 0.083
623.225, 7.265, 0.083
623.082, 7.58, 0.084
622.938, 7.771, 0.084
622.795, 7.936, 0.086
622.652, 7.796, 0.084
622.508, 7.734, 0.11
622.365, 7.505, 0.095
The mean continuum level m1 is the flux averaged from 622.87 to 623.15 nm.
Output 7.66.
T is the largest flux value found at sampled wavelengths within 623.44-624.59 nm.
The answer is 7.758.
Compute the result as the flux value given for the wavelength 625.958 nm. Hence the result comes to 7.339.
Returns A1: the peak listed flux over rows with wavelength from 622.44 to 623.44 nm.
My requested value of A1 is 7.936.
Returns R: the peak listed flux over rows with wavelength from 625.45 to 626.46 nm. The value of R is 7.834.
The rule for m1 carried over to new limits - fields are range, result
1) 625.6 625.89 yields 7.4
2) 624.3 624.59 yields 7.6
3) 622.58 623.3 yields 7.67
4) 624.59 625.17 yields 7.56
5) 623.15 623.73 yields 7.49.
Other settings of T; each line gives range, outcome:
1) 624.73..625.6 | 7.765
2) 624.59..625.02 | 7.657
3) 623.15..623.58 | 7.491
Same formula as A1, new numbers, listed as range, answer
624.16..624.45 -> 7.724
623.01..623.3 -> 7.58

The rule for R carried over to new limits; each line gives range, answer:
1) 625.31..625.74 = 7.448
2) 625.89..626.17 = 7.654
